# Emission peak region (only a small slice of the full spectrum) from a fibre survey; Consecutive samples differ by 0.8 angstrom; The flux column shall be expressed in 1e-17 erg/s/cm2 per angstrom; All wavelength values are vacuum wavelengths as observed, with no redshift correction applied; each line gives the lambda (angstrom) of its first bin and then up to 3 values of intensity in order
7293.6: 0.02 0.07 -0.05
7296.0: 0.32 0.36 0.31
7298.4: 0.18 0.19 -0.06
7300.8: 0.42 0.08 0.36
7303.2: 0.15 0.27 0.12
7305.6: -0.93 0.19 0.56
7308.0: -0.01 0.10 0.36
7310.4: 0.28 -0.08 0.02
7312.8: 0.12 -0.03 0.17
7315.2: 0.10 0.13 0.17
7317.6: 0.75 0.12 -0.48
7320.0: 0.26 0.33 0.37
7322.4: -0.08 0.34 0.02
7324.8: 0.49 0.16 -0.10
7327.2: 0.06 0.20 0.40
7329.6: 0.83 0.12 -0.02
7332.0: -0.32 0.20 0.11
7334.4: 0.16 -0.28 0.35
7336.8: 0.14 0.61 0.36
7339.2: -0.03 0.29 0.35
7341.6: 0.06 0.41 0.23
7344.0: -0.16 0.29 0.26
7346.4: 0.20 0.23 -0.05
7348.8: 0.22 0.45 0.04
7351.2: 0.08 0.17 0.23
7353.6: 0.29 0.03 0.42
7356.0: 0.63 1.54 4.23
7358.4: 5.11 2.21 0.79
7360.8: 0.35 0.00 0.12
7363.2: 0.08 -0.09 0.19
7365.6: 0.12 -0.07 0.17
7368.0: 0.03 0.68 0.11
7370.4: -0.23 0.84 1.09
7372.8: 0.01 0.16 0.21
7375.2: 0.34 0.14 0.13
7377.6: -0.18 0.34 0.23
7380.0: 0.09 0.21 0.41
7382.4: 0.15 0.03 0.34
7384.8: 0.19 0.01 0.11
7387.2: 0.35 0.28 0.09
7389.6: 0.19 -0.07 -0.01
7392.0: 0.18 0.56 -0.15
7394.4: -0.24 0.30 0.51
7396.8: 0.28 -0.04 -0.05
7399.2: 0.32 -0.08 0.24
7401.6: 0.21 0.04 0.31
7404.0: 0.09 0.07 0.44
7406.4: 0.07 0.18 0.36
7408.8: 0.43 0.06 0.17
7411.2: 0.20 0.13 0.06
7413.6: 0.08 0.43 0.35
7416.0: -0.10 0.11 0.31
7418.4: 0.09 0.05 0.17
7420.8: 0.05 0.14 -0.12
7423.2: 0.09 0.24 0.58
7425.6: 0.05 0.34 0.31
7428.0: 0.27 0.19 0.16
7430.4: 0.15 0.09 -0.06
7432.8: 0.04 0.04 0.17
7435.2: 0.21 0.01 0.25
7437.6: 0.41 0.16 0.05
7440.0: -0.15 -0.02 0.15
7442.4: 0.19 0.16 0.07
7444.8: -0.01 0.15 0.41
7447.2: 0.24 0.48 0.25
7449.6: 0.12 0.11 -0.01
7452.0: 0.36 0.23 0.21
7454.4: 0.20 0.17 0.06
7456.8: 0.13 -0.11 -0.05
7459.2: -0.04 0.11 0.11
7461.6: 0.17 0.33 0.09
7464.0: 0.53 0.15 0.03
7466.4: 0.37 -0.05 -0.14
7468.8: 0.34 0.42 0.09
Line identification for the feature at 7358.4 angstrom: H-alpha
